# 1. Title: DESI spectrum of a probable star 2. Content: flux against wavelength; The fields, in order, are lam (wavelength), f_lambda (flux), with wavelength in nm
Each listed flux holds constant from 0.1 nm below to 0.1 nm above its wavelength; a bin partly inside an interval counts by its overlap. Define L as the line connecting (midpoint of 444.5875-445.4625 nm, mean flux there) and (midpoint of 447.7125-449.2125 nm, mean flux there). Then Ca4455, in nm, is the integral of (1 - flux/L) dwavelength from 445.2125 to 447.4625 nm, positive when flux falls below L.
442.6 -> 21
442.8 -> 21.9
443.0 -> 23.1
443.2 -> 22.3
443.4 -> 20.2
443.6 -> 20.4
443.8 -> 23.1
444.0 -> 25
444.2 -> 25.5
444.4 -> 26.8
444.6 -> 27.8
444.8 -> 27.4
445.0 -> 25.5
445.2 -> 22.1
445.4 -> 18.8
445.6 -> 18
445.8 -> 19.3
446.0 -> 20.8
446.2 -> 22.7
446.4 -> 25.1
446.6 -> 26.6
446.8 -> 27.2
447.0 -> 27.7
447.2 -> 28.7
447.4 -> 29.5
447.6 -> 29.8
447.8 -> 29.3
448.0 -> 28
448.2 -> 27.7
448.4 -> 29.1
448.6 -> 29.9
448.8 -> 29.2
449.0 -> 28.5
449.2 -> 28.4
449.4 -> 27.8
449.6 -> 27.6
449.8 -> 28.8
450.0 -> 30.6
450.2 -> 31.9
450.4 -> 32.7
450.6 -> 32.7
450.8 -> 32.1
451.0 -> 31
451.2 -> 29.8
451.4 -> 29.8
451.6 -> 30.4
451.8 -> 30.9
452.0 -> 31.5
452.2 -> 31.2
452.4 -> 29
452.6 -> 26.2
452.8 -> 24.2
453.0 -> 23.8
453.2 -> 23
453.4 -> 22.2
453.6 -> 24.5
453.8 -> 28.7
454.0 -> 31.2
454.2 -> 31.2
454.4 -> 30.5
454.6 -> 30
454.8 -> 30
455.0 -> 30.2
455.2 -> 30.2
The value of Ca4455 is 0.19 nm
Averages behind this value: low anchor 24.2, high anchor 28.8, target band 23.9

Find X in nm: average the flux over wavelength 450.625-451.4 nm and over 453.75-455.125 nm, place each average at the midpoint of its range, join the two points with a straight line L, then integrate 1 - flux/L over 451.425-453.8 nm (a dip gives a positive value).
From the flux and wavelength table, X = 0.27 nm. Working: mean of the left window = 31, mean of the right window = 30.3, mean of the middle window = 27.2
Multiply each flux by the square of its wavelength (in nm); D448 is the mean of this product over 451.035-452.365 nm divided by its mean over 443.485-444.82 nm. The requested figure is 1.27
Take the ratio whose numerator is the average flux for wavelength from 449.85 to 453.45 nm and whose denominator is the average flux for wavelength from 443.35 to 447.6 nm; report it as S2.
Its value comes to 1.20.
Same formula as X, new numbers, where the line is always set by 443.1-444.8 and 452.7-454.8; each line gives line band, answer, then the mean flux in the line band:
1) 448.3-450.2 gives -0.25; 29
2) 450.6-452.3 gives -0.29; 30.9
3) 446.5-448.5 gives -0.25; 28.4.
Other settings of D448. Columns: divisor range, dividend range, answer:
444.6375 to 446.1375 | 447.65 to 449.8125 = 1.32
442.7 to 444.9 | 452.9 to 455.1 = 1.21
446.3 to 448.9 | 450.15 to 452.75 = 1.10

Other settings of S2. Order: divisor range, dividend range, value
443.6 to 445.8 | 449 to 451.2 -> 1.28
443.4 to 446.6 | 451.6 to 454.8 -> 1.21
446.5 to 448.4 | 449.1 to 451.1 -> 1.07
